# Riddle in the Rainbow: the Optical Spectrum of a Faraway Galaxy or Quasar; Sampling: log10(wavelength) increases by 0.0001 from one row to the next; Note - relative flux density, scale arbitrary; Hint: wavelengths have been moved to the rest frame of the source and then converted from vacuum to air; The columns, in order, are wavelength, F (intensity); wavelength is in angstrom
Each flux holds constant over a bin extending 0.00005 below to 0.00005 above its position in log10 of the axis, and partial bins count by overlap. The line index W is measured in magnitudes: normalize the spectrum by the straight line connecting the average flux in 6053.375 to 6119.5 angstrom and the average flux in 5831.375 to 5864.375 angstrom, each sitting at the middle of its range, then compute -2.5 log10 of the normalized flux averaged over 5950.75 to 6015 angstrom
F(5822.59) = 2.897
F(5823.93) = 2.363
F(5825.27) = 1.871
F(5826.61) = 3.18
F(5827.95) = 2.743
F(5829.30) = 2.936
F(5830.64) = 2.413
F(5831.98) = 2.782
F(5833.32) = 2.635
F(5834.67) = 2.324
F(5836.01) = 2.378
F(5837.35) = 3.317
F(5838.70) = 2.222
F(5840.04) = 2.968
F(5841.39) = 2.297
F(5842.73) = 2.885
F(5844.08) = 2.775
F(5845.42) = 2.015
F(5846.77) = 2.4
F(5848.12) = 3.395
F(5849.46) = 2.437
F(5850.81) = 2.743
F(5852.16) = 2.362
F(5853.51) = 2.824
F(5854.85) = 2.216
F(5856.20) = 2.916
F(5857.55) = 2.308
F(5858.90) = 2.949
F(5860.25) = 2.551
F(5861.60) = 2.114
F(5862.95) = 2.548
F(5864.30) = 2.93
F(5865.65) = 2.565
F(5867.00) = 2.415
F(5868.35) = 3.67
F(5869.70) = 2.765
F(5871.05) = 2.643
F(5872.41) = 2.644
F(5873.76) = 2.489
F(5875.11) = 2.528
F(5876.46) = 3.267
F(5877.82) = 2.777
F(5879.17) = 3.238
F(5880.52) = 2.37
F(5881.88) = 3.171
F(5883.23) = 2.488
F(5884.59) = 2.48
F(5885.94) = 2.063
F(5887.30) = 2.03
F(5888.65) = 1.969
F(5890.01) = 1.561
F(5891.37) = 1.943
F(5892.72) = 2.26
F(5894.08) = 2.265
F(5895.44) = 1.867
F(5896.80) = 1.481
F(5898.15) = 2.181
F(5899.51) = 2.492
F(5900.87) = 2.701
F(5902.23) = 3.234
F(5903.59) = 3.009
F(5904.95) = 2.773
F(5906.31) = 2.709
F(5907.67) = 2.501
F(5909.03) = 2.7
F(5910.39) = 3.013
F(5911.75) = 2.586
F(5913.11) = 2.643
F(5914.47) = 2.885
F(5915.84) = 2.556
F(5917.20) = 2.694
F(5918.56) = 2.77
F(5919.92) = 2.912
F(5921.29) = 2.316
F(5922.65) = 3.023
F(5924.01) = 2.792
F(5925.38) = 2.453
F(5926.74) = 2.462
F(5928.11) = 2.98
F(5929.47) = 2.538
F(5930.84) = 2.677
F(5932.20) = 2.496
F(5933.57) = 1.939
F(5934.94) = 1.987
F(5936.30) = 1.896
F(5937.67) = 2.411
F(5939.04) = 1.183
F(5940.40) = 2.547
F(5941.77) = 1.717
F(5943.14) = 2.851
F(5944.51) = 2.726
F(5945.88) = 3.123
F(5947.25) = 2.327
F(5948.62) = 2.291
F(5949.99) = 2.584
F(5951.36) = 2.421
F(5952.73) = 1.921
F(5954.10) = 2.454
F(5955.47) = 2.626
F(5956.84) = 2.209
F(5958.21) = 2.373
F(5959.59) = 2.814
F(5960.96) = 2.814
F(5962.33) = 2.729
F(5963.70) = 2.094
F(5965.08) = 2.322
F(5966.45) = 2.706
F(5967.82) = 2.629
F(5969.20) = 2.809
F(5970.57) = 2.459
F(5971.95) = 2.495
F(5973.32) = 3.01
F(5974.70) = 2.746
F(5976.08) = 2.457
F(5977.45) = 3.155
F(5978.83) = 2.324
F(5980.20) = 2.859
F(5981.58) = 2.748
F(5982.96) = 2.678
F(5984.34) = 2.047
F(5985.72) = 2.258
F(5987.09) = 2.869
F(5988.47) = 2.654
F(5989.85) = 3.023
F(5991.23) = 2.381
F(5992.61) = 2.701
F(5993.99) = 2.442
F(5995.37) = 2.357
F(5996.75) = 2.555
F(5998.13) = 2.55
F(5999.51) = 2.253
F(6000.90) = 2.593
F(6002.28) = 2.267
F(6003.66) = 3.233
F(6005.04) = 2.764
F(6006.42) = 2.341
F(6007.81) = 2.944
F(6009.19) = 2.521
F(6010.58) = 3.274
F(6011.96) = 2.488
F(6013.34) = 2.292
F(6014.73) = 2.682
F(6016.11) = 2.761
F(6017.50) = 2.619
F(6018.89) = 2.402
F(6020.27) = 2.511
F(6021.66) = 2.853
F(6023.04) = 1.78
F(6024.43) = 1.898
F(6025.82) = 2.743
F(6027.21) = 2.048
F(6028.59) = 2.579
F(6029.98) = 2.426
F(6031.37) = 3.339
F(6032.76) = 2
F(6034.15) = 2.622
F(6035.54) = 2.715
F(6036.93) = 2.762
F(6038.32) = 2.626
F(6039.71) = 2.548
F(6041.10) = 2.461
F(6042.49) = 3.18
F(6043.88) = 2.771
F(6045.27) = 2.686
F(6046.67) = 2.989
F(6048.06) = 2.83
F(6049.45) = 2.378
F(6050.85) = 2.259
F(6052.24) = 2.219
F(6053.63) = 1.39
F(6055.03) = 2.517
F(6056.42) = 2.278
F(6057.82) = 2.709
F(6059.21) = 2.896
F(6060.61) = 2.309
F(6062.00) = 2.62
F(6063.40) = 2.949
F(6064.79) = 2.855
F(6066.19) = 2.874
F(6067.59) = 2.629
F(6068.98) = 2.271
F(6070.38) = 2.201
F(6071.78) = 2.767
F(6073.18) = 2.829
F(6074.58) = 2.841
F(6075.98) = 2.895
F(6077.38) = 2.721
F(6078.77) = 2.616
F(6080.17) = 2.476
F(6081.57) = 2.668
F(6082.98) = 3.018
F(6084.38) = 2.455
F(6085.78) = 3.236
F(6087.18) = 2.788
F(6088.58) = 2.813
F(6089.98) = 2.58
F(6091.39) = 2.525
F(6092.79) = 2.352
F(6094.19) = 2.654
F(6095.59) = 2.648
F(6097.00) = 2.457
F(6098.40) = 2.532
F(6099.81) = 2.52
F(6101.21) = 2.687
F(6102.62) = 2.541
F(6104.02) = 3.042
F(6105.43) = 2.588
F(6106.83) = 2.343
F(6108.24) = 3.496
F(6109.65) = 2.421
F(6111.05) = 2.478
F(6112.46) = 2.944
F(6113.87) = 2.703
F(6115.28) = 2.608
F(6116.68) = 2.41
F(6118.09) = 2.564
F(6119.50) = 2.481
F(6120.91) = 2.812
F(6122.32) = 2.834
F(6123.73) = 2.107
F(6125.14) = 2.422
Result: 0.02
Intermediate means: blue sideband 2.61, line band 2.58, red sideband 2.64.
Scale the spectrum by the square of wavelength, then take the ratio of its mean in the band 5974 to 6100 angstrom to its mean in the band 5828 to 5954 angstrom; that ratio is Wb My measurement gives 1.07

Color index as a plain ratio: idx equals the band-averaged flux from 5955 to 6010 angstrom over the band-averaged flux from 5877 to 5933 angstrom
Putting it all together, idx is 1.02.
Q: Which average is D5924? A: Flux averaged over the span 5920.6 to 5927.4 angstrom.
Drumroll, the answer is 2.61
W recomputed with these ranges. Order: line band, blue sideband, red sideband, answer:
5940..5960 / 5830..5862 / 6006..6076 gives 0.05 mag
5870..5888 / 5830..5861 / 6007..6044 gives -0.01 mag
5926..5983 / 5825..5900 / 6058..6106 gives 0.05 mag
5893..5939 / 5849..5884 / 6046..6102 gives 0.06 mag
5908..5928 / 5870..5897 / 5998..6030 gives -0.11 mag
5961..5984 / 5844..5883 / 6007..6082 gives 0.00 mag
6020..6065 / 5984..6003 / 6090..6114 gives 0.01 mag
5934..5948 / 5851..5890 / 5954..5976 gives 0.14 mag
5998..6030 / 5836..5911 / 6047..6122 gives 0.03 mag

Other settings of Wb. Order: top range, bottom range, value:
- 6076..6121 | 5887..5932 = 1.13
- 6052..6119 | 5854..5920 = 1.09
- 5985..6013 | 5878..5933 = 1.07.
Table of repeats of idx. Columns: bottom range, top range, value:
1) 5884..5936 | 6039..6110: 1.07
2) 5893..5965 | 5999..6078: 1.04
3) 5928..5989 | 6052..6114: 1.06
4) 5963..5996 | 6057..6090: 1.05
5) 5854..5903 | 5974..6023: 1.04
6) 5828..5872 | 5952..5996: 0.97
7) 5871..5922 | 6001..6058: 1.01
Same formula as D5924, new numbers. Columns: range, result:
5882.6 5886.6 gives 2.34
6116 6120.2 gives 2.48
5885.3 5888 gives 2.05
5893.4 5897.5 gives 1.87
